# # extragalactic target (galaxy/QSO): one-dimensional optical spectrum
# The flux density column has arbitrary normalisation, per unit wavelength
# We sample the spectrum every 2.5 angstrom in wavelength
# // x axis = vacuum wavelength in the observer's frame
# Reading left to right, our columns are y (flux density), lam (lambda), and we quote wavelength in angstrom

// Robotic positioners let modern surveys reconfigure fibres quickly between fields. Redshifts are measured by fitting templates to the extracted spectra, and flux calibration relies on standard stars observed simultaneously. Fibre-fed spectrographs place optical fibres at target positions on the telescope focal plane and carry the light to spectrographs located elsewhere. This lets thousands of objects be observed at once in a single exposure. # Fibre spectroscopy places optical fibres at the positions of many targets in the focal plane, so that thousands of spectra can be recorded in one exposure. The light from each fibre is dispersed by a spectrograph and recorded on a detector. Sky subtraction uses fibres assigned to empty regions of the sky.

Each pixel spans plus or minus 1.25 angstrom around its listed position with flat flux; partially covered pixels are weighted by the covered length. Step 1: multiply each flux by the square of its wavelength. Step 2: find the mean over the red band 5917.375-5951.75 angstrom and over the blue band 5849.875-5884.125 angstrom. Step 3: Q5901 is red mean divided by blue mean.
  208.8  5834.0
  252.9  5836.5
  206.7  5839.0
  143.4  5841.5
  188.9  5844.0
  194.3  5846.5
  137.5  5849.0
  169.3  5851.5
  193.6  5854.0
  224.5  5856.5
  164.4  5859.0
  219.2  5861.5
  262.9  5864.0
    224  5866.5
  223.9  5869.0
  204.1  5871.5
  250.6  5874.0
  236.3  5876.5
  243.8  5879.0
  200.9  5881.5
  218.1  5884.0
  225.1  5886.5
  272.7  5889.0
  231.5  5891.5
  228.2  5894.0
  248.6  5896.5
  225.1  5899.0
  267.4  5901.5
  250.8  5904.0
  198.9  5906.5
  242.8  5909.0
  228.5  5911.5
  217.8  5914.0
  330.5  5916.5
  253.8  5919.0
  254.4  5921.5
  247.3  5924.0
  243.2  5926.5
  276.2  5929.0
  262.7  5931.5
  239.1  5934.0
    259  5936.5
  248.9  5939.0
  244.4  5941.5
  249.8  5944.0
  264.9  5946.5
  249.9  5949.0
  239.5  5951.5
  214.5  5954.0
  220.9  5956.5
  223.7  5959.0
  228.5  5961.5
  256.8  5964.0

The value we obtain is 1.2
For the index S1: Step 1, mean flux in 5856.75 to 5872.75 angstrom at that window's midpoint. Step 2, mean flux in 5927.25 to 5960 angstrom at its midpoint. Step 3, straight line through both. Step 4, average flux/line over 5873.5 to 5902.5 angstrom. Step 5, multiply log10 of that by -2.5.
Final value -0.05 mag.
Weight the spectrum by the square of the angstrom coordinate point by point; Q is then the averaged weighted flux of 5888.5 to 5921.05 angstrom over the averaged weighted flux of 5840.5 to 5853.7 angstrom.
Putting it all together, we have 1.5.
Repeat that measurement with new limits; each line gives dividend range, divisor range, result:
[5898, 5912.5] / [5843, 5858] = 1.30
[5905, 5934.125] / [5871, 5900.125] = 1.09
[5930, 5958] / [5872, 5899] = 1.07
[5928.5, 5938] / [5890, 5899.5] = 1.11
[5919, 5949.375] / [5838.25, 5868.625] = 1.34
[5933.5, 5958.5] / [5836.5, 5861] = 1.35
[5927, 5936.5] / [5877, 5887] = 1.18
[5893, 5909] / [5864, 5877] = 1.04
